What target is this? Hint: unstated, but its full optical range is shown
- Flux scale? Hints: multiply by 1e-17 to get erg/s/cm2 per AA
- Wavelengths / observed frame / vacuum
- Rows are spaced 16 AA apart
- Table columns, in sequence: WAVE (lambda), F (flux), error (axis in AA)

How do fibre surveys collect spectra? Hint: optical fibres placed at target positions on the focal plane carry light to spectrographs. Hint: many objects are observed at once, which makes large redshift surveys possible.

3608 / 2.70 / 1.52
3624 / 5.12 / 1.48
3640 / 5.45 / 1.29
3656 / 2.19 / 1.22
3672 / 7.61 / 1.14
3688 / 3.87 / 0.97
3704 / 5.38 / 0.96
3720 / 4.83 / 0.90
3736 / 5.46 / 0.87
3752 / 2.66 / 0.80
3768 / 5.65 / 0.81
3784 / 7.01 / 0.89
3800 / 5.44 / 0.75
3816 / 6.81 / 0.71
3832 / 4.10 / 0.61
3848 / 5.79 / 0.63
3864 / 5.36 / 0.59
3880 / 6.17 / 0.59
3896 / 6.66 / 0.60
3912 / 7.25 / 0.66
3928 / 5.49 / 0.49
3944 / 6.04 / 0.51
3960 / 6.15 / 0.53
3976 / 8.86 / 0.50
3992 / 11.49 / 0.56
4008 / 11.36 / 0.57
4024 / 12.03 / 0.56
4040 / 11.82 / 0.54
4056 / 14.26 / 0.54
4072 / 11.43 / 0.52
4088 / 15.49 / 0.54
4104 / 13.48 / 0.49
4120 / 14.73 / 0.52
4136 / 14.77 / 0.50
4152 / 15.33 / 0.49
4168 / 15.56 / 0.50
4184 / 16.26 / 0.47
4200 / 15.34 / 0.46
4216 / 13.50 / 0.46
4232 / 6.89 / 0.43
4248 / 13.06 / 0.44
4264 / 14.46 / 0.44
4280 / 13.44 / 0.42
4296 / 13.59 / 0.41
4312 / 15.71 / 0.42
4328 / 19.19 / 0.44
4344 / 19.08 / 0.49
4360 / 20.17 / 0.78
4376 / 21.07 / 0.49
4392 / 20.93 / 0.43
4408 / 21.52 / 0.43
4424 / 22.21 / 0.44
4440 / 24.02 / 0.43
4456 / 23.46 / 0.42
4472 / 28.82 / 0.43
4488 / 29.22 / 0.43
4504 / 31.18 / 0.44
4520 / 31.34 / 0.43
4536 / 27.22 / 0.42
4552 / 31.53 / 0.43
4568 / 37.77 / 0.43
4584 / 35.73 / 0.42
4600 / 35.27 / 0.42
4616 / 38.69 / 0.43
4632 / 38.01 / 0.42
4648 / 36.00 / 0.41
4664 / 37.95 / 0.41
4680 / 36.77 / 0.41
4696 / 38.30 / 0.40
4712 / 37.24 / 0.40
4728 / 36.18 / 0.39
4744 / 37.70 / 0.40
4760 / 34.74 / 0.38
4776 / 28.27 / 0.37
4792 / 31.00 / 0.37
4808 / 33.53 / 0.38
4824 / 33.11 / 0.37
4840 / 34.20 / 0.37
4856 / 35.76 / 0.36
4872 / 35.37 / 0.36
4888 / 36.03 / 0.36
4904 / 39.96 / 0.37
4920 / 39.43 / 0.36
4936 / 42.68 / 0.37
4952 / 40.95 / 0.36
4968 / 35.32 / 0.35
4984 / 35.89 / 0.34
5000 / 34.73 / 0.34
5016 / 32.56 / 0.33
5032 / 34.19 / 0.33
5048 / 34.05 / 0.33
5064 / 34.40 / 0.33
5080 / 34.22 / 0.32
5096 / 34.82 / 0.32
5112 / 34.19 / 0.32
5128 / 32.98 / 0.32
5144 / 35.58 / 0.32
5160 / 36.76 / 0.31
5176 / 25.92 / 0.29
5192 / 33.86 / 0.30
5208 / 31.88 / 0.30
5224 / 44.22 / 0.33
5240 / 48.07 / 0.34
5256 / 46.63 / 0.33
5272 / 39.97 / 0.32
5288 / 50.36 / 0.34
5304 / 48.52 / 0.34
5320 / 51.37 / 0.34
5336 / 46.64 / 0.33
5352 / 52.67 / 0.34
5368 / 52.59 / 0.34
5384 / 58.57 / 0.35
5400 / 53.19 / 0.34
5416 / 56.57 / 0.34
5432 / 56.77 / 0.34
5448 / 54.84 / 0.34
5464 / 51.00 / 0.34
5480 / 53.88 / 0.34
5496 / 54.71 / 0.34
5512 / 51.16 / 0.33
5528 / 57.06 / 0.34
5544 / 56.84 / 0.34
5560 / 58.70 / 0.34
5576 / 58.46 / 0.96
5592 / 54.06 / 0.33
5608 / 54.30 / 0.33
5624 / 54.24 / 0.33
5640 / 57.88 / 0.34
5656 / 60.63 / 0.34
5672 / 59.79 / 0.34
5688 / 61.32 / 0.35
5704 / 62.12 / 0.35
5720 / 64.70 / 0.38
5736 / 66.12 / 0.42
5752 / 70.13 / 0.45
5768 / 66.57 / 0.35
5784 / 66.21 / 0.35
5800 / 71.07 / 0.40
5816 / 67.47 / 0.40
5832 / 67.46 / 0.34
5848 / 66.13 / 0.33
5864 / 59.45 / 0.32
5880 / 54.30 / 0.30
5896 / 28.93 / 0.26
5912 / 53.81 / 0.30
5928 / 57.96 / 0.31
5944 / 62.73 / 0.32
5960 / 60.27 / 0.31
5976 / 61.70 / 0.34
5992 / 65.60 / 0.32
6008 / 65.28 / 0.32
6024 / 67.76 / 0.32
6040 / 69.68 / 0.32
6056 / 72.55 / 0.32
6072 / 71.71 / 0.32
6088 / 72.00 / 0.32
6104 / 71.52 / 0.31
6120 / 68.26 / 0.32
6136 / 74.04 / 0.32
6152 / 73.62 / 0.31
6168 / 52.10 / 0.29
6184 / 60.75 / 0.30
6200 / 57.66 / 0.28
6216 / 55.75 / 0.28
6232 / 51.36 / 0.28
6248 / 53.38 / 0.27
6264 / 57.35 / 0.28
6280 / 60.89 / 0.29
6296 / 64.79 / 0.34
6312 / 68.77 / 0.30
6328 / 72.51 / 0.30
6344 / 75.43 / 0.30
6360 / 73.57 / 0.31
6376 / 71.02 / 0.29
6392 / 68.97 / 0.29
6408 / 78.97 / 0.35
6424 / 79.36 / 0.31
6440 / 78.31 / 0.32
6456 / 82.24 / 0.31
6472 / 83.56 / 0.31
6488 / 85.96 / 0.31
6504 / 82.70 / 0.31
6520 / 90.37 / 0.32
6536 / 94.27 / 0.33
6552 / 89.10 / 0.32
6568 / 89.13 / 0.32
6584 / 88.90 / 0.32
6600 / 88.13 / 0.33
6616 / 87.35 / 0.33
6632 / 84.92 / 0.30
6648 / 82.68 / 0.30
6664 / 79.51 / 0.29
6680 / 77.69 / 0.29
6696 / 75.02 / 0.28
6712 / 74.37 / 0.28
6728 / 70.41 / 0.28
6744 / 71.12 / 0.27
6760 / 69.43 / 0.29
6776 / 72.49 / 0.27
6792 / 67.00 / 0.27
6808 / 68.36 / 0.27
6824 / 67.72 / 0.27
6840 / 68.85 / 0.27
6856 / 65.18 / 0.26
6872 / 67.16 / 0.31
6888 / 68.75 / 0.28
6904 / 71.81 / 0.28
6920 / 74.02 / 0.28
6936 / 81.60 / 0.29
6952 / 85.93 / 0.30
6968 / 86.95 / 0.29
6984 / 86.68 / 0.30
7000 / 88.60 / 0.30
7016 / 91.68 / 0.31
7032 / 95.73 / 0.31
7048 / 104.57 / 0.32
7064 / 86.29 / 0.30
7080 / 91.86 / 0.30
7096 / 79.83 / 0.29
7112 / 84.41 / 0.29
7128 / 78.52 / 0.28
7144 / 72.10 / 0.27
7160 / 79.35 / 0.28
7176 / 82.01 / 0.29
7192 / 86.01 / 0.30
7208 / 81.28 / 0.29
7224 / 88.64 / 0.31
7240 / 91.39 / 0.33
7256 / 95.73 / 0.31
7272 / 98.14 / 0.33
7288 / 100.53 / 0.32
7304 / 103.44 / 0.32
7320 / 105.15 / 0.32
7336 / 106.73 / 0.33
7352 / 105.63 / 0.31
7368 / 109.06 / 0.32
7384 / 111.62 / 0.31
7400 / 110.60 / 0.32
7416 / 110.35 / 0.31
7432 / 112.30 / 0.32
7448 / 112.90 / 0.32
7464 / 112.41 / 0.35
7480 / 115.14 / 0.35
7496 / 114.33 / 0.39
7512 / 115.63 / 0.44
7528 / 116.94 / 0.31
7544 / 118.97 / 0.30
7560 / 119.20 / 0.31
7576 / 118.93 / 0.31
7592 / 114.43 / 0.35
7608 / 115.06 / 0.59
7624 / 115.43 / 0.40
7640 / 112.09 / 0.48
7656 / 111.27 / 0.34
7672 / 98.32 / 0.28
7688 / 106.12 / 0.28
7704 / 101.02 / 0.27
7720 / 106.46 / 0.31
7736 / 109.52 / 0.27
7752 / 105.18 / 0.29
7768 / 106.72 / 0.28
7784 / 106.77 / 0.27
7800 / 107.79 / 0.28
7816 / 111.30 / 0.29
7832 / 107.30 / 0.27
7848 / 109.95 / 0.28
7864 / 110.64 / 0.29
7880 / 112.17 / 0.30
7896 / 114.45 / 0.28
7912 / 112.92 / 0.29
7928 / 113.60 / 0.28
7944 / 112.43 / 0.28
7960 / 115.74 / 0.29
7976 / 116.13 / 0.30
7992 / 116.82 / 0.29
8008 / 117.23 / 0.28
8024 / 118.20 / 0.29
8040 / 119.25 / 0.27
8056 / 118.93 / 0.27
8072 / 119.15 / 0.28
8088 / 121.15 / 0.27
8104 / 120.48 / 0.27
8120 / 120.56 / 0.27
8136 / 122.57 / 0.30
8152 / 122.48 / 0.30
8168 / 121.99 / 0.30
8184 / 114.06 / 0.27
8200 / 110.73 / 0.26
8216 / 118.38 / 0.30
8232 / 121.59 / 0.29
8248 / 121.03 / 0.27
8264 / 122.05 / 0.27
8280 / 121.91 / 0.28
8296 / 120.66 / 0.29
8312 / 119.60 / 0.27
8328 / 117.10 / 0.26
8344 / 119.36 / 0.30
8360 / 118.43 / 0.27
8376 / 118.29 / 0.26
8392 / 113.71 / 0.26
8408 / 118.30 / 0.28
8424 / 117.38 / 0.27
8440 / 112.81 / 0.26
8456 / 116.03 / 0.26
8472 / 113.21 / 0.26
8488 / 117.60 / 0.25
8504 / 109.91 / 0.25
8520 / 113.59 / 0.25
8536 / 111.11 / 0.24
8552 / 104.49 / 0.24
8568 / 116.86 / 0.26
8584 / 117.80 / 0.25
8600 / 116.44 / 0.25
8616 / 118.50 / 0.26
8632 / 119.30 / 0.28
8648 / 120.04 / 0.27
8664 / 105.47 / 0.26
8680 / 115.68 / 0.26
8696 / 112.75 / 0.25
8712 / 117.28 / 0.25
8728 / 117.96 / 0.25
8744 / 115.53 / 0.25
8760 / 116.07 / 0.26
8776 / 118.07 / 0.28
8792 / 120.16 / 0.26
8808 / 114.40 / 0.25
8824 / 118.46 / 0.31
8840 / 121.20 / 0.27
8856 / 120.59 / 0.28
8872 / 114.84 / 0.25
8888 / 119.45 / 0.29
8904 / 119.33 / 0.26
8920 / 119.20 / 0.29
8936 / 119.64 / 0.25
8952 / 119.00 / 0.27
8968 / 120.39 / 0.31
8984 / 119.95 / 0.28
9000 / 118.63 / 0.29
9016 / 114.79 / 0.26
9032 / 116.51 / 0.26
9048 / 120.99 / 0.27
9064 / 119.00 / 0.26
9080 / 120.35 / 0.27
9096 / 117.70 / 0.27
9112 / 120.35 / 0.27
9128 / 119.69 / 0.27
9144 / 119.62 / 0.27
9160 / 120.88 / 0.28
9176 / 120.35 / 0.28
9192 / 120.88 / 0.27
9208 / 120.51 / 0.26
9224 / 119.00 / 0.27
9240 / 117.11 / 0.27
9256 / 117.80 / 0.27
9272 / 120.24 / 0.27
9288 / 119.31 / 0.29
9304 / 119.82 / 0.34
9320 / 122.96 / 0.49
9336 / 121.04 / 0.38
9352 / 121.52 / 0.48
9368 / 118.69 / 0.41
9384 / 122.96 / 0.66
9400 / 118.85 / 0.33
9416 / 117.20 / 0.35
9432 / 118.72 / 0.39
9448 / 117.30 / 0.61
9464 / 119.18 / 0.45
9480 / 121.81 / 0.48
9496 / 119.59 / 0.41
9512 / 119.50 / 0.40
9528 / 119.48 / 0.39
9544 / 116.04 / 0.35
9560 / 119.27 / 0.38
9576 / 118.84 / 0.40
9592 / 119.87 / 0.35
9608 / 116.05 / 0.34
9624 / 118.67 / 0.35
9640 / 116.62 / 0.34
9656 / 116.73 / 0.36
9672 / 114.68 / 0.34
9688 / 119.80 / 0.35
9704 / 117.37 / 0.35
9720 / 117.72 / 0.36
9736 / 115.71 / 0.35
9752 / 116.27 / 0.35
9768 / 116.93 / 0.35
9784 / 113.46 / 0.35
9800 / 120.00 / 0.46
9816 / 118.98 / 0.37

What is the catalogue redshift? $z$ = 0.000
